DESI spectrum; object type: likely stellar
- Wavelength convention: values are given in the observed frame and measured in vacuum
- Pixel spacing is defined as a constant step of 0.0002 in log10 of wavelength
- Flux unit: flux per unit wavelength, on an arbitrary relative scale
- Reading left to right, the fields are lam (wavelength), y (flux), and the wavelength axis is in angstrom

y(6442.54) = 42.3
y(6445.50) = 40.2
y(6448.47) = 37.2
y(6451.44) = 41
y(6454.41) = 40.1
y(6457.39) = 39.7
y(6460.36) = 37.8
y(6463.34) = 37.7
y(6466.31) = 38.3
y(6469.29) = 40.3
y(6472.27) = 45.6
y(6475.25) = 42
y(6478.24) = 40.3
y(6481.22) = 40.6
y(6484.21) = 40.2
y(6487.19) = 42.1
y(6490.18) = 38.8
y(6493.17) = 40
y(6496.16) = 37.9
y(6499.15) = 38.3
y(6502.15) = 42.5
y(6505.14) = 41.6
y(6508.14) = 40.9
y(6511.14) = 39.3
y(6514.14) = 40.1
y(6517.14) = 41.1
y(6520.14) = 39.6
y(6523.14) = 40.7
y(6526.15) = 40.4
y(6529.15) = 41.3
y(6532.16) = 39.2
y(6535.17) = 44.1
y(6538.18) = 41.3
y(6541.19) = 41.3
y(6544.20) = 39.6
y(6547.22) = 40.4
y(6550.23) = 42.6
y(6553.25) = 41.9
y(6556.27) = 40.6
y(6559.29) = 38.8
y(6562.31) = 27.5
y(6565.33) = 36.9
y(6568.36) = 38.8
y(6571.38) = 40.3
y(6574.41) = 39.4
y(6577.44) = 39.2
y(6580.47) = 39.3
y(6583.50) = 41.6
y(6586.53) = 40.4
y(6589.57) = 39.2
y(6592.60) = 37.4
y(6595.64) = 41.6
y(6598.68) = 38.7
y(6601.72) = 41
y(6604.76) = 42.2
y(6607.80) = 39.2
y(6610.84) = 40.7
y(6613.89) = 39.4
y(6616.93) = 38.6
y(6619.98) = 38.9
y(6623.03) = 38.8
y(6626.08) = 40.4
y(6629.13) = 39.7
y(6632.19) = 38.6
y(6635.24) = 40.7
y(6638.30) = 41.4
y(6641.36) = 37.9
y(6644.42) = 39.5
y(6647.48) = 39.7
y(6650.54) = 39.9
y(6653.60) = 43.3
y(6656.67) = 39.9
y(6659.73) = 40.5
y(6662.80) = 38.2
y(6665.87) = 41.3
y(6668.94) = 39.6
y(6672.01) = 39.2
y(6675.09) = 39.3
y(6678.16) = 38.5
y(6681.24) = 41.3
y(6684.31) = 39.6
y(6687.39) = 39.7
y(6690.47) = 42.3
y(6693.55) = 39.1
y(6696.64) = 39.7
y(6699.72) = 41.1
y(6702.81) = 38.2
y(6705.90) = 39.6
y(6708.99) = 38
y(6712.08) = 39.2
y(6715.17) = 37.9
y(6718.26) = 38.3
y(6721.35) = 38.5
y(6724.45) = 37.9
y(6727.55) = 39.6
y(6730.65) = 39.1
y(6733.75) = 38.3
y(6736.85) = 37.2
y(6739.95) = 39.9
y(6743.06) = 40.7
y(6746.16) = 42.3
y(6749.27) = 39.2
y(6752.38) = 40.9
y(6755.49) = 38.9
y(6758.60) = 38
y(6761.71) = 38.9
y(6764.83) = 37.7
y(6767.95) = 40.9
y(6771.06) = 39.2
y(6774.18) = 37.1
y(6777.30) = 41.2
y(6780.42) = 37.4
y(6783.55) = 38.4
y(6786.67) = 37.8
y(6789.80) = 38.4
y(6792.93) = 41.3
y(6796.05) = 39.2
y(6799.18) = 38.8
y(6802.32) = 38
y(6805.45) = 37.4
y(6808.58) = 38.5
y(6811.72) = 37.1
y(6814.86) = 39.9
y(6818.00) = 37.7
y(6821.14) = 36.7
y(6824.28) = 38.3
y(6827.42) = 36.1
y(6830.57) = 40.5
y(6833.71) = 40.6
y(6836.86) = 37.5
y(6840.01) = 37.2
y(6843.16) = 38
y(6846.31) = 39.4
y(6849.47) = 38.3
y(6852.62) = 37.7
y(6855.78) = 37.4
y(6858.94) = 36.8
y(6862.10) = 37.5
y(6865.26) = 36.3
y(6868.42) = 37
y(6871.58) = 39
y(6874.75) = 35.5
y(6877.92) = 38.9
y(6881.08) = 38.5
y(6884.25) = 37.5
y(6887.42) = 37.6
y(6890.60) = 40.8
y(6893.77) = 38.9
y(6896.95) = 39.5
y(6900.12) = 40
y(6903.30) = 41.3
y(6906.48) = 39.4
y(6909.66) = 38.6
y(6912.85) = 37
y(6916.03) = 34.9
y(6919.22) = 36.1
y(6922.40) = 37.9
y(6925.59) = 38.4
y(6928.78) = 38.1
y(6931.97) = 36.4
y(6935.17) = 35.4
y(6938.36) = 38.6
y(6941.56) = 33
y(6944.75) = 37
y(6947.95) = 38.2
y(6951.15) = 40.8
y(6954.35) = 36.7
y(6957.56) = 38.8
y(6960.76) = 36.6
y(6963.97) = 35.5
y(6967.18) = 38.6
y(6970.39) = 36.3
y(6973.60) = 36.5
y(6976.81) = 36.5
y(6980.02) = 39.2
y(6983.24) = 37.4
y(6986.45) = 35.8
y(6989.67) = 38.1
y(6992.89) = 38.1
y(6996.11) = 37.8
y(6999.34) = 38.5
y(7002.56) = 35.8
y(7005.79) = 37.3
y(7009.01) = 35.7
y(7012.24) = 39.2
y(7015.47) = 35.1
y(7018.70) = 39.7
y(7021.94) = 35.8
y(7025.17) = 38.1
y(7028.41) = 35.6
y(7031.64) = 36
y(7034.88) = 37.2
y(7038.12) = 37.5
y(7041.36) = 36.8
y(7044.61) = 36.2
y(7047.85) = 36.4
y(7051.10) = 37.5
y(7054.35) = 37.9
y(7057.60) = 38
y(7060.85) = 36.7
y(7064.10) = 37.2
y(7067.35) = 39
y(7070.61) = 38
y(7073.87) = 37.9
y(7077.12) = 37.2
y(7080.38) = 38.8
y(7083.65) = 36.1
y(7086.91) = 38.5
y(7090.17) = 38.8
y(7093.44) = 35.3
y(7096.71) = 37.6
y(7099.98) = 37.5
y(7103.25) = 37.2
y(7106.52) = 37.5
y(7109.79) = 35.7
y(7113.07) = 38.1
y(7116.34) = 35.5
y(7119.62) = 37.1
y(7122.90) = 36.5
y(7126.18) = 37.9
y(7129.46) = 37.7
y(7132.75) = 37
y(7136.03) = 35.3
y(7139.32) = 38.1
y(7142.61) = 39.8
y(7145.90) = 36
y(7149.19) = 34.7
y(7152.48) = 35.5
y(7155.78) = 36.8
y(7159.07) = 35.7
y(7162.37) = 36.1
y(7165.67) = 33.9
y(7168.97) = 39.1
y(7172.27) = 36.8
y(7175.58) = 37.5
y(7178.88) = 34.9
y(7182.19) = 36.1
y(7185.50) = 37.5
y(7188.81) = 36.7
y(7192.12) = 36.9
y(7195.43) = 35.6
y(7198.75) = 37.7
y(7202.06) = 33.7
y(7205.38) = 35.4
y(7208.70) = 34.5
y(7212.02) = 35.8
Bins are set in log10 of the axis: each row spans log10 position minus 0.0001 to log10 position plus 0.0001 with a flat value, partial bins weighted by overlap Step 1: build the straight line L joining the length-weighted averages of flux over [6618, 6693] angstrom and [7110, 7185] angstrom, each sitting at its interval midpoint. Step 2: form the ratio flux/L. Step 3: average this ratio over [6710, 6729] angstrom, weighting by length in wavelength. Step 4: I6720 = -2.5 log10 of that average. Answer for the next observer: 0.03 mag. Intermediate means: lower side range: 39.9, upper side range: 36.6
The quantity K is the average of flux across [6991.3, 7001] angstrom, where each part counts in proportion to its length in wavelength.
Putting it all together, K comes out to 38.1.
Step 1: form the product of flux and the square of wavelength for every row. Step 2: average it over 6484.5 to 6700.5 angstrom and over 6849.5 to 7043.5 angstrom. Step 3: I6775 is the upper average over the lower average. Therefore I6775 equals 1.04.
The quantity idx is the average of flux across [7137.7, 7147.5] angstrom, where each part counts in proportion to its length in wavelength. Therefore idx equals 38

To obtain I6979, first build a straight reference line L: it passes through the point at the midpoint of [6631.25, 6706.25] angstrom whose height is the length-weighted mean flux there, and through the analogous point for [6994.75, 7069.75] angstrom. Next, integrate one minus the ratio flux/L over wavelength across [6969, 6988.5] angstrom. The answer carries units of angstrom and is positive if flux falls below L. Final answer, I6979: 0.3 angstrom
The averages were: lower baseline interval 39.9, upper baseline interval 37.2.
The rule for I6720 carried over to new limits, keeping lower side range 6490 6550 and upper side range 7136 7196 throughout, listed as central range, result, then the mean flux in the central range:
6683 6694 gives -0.02 mag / 40.3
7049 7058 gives -0.01 mag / 37.7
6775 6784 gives 0.00 mag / 38.9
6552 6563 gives 0.07 mag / 37.8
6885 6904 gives -0.04 mag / 39.5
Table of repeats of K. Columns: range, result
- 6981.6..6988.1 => 36.6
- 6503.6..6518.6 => 40.6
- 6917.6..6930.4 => 37.6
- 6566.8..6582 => 39.4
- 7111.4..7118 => 36.8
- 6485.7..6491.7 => 40.5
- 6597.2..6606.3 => 40.7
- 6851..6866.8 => 37.1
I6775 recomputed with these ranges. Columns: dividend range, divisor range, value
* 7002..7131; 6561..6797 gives 1.06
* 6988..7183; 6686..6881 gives 1.05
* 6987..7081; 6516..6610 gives 1.08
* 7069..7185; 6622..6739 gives 1.06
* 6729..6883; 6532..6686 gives 1.03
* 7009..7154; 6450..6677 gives 1.08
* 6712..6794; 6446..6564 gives 1.05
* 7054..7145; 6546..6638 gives 1.10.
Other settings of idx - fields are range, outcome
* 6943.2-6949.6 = 37.6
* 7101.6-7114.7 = 37.1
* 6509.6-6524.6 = 40.2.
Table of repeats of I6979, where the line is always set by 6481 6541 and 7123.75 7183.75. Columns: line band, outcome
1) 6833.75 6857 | 0.2 angstrom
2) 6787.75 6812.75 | 0.1 angstrom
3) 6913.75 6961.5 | 1.0 angstrom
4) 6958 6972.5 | 0.3 angstrom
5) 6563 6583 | 0.7 angstrom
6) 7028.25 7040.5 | 0.2 angstrom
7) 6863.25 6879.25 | 0.4 angstrom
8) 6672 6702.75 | -0.4 angstrom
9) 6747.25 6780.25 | -0.2 angstrom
